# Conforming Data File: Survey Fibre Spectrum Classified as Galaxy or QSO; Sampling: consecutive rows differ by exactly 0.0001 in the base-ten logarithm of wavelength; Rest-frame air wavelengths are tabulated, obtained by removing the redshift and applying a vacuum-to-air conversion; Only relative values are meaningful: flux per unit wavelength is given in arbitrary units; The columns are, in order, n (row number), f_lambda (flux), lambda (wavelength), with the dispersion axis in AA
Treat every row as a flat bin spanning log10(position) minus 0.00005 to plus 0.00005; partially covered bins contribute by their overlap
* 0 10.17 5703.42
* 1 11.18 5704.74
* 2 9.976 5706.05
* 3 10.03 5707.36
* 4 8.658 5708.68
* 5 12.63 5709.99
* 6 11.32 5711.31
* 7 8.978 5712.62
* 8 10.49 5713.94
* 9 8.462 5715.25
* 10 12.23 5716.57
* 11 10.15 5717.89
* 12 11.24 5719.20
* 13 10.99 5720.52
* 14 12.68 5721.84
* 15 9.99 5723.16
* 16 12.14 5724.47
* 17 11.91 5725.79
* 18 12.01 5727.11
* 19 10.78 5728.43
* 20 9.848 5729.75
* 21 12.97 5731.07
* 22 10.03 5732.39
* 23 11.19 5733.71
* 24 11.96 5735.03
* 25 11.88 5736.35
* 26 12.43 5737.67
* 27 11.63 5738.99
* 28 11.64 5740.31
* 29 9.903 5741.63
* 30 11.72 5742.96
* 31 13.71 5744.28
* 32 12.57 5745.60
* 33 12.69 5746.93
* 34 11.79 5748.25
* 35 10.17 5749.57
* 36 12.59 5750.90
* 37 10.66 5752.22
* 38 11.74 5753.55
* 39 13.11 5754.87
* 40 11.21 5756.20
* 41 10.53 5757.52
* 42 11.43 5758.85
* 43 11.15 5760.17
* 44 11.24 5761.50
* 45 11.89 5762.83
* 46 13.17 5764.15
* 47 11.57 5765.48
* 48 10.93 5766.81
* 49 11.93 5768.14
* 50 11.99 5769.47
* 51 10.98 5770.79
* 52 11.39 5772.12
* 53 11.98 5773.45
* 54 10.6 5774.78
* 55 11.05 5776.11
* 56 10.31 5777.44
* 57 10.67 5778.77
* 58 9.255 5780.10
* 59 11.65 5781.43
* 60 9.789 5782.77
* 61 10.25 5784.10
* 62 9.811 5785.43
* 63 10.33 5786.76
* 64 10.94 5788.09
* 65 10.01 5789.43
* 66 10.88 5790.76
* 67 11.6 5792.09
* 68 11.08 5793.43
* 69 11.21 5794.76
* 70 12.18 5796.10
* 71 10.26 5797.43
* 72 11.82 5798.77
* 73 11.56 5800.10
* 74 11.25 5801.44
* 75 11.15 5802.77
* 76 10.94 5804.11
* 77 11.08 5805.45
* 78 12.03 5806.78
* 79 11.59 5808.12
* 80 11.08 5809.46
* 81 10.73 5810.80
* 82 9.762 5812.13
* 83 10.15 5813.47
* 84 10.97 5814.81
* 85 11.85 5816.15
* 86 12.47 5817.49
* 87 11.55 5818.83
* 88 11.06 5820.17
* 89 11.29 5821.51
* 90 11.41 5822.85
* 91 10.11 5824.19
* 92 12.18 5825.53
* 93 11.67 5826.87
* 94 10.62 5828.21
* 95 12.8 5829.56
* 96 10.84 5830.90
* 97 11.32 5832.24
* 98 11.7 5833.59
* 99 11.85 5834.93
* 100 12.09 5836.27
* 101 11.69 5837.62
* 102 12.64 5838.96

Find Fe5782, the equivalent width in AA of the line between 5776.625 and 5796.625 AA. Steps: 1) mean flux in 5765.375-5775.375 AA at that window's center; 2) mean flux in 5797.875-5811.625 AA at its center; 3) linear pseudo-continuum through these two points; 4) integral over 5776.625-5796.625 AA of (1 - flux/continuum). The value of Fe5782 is 1.2 AA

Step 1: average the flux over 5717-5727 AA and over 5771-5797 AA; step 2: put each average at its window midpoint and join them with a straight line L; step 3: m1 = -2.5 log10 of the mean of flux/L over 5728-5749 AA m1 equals -0.04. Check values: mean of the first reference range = 11.4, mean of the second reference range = 10.8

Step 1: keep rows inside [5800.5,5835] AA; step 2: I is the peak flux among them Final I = 12.8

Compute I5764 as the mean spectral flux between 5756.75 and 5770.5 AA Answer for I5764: 11.6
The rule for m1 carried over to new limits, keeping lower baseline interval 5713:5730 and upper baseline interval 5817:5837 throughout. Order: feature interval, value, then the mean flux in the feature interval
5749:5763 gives -0.02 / 11.4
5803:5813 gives 0.04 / 11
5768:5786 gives 0.05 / 10.8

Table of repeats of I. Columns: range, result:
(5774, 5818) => 12.47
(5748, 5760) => 13.11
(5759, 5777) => 13.17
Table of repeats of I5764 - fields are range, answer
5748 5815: 11.1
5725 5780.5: 11.5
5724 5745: 11.6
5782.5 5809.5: 11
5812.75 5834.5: 11.4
